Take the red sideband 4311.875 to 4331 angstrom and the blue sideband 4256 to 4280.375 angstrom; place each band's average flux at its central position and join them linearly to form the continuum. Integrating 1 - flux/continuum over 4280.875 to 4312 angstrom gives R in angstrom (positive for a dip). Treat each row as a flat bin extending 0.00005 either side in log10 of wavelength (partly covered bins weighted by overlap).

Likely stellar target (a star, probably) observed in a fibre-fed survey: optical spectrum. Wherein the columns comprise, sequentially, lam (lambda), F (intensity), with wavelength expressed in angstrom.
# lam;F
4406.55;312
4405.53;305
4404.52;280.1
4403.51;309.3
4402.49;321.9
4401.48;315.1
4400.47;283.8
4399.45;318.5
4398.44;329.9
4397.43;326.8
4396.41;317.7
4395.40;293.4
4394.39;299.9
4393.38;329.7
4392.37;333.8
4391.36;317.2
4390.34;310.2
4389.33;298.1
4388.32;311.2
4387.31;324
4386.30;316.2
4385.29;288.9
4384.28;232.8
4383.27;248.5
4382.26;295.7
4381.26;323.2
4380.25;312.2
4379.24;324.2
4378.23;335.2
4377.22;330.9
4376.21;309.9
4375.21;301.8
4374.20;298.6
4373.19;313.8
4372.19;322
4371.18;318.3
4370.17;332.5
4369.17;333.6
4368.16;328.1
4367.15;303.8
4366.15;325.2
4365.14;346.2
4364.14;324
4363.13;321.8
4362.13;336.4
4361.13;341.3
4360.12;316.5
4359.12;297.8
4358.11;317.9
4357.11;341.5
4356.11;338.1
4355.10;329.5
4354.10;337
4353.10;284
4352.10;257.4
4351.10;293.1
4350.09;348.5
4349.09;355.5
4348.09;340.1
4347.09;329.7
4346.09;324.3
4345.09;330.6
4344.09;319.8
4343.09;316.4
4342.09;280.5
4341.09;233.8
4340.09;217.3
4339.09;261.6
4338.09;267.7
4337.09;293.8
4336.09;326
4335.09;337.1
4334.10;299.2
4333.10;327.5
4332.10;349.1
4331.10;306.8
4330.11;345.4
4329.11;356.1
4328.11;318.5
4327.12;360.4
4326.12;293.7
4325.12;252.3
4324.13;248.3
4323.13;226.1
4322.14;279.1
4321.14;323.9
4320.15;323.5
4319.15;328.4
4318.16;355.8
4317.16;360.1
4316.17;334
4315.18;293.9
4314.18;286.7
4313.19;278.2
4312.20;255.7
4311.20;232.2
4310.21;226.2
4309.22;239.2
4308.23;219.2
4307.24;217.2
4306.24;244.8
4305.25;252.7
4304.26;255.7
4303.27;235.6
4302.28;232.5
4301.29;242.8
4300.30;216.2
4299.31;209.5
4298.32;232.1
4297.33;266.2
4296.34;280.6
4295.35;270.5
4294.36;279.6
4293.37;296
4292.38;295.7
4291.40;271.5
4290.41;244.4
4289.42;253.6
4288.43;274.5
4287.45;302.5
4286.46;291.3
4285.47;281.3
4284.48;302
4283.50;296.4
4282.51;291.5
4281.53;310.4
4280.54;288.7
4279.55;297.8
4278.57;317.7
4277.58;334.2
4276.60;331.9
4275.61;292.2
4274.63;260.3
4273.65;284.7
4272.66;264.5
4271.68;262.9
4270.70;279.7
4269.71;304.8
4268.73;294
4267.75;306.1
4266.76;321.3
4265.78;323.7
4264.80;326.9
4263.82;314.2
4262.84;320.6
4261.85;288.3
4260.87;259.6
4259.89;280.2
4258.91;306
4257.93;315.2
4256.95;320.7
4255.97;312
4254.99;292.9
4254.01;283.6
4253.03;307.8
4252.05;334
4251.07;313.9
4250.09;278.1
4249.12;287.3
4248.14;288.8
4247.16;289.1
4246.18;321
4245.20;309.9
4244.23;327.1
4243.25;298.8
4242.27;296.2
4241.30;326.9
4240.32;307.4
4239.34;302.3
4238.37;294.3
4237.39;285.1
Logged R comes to 4.5 angstrom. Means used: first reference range 300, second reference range 307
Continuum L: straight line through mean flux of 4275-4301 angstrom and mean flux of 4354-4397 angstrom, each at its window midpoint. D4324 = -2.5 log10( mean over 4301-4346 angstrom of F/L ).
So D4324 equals 0.03 mag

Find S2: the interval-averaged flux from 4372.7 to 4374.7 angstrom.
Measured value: 306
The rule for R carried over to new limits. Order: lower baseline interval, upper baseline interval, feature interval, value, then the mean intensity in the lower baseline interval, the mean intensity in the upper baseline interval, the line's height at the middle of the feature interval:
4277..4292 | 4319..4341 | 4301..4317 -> 2.2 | 291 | 300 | 296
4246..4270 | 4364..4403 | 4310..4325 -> 0.8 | 303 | 313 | 308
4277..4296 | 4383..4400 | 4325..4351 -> -1.2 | 290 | 306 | 298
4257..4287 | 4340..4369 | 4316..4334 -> -0.3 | 299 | 317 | 310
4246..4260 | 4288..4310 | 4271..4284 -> -0.9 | 302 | 251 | 275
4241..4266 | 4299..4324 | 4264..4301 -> 0.1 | 304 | 267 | 286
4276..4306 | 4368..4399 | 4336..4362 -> -0.9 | 275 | 311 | 298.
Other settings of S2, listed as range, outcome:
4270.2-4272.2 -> 271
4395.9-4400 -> 322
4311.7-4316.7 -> 290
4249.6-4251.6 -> 298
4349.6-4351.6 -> 319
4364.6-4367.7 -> 325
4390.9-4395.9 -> 315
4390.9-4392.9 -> 326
